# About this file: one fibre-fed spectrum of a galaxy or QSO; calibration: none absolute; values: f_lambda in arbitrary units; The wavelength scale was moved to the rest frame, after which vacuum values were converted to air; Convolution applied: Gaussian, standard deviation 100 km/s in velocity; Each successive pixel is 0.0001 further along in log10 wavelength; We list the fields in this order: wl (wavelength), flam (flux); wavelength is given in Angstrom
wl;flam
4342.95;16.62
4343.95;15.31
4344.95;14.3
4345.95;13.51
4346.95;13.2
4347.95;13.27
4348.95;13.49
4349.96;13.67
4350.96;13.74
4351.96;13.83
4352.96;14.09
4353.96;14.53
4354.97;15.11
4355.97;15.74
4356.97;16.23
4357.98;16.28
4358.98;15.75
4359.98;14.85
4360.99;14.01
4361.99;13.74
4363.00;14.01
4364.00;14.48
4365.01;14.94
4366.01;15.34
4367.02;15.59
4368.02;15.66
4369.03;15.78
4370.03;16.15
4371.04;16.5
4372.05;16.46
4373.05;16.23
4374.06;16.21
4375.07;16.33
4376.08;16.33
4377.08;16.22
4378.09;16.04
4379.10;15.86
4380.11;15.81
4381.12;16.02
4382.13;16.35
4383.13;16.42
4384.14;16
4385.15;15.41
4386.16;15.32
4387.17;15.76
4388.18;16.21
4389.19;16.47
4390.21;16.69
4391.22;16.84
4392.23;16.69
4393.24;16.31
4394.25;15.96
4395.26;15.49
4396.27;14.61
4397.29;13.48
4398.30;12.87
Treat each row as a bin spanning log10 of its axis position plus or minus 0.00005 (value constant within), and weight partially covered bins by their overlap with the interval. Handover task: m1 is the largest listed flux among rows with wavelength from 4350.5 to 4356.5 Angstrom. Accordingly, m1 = 15.74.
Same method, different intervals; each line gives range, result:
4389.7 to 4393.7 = 16.84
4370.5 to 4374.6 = 16.5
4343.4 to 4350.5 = 15.31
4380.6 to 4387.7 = 16.42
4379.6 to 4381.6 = 16.02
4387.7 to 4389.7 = 16.47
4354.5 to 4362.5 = 16.28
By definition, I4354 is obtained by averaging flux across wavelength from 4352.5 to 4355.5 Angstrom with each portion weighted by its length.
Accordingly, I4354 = 14.6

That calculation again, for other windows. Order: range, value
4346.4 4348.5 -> 13.3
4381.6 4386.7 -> 15.9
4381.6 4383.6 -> 16.4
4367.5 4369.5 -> 15.7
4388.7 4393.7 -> 16.6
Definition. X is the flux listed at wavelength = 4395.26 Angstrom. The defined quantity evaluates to 15.49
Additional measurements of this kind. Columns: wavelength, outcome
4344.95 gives 14.3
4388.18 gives 16.21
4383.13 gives 16.42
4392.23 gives 16.69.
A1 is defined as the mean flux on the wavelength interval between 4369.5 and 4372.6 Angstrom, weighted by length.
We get 16.4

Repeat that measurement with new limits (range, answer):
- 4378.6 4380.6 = 15.8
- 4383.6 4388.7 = 15.7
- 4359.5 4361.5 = 14.4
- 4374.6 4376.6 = 16.4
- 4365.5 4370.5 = 15.7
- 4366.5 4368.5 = 15.6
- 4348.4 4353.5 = 13.8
